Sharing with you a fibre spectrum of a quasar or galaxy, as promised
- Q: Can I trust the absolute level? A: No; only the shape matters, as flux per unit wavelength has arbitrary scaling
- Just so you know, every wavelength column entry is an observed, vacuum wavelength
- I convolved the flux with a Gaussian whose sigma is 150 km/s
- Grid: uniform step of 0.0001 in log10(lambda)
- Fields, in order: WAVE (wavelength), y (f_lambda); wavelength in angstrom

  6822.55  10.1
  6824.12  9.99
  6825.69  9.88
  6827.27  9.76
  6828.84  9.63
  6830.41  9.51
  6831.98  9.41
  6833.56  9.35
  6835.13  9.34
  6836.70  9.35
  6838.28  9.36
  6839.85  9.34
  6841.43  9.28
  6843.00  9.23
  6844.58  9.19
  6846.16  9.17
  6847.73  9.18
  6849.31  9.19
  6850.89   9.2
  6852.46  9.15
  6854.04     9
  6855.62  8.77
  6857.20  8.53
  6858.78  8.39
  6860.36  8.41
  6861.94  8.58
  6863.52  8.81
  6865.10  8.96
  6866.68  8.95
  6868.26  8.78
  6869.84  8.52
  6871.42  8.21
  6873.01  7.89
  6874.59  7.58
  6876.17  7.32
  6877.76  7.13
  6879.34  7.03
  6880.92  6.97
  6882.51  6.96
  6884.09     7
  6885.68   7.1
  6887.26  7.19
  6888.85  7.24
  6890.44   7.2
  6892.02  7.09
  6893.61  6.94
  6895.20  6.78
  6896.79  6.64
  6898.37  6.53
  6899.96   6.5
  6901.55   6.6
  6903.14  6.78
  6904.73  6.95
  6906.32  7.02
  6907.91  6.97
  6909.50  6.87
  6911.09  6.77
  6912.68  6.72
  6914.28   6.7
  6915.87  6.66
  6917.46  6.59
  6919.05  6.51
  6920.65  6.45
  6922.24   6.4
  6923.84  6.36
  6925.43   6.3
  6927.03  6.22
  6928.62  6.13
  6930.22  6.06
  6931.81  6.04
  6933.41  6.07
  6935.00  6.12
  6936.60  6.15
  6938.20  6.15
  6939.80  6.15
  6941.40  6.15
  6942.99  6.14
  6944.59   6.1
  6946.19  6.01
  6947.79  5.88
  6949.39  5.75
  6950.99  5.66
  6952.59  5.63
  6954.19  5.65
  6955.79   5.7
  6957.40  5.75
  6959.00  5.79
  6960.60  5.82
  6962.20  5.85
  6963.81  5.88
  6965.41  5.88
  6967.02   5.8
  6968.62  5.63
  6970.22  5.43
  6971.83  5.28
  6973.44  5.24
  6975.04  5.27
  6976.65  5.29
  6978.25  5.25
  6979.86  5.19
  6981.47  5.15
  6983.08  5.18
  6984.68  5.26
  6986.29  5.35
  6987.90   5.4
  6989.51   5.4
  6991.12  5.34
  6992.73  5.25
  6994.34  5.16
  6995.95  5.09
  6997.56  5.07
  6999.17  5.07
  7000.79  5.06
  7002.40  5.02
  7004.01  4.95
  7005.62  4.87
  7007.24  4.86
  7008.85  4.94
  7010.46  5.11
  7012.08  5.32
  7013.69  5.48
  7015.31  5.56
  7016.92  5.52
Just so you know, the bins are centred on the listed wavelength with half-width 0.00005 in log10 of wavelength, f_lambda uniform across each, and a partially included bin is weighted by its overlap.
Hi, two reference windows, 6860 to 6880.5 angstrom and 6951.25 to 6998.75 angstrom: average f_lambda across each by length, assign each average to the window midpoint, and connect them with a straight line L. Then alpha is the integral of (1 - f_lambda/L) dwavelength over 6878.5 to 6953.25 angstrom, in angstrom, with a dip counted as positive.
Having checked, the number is 4.8 angstrom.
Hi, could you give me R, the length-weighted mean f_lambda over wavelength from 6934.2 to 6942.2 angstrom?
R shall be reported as 6.15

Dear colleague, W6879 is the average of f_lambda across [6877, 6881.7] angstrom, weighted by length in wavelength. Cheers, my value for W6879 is 7.05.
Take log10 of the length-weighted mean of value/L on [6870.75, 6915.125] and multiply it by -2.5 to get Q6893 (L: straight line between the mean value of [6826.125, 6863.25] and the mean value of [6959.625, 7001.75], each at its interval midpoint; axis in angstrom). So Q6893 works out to 0.115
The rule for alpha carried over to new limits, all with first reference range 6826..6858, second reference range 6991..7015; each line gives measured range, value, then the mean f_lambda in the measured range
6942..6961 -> 1.79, 5.83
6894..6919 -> 2.81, 6.74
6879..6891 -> 1.56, 7.08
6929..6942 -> 1.39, 6.11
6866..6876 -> 0.30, 8.25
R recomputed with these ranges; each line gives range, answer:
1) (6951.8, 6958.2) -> 5.68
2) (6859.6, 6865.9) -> 8.69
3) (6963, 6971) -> 5.72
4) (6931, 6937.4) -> 6.1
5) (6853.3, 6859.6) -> 8.66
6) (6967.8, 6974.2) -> 5.4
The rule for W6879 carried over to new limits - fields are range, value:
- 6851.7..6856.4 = 8.97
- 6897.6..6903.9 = 6.6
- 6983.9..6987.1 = 5.3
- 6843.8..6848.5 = 9.19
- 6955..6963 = 5.78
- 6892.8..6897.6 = 6.79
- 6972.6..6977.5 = 5.27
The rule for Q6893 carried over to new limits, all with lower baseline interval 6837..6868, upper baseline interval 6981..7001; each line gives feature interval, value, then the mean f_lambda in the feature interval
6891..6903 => 0.16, 6.74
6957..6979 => 0.05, 5.58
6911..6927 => 0.10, 6.52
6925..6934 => 0.13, 6.13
